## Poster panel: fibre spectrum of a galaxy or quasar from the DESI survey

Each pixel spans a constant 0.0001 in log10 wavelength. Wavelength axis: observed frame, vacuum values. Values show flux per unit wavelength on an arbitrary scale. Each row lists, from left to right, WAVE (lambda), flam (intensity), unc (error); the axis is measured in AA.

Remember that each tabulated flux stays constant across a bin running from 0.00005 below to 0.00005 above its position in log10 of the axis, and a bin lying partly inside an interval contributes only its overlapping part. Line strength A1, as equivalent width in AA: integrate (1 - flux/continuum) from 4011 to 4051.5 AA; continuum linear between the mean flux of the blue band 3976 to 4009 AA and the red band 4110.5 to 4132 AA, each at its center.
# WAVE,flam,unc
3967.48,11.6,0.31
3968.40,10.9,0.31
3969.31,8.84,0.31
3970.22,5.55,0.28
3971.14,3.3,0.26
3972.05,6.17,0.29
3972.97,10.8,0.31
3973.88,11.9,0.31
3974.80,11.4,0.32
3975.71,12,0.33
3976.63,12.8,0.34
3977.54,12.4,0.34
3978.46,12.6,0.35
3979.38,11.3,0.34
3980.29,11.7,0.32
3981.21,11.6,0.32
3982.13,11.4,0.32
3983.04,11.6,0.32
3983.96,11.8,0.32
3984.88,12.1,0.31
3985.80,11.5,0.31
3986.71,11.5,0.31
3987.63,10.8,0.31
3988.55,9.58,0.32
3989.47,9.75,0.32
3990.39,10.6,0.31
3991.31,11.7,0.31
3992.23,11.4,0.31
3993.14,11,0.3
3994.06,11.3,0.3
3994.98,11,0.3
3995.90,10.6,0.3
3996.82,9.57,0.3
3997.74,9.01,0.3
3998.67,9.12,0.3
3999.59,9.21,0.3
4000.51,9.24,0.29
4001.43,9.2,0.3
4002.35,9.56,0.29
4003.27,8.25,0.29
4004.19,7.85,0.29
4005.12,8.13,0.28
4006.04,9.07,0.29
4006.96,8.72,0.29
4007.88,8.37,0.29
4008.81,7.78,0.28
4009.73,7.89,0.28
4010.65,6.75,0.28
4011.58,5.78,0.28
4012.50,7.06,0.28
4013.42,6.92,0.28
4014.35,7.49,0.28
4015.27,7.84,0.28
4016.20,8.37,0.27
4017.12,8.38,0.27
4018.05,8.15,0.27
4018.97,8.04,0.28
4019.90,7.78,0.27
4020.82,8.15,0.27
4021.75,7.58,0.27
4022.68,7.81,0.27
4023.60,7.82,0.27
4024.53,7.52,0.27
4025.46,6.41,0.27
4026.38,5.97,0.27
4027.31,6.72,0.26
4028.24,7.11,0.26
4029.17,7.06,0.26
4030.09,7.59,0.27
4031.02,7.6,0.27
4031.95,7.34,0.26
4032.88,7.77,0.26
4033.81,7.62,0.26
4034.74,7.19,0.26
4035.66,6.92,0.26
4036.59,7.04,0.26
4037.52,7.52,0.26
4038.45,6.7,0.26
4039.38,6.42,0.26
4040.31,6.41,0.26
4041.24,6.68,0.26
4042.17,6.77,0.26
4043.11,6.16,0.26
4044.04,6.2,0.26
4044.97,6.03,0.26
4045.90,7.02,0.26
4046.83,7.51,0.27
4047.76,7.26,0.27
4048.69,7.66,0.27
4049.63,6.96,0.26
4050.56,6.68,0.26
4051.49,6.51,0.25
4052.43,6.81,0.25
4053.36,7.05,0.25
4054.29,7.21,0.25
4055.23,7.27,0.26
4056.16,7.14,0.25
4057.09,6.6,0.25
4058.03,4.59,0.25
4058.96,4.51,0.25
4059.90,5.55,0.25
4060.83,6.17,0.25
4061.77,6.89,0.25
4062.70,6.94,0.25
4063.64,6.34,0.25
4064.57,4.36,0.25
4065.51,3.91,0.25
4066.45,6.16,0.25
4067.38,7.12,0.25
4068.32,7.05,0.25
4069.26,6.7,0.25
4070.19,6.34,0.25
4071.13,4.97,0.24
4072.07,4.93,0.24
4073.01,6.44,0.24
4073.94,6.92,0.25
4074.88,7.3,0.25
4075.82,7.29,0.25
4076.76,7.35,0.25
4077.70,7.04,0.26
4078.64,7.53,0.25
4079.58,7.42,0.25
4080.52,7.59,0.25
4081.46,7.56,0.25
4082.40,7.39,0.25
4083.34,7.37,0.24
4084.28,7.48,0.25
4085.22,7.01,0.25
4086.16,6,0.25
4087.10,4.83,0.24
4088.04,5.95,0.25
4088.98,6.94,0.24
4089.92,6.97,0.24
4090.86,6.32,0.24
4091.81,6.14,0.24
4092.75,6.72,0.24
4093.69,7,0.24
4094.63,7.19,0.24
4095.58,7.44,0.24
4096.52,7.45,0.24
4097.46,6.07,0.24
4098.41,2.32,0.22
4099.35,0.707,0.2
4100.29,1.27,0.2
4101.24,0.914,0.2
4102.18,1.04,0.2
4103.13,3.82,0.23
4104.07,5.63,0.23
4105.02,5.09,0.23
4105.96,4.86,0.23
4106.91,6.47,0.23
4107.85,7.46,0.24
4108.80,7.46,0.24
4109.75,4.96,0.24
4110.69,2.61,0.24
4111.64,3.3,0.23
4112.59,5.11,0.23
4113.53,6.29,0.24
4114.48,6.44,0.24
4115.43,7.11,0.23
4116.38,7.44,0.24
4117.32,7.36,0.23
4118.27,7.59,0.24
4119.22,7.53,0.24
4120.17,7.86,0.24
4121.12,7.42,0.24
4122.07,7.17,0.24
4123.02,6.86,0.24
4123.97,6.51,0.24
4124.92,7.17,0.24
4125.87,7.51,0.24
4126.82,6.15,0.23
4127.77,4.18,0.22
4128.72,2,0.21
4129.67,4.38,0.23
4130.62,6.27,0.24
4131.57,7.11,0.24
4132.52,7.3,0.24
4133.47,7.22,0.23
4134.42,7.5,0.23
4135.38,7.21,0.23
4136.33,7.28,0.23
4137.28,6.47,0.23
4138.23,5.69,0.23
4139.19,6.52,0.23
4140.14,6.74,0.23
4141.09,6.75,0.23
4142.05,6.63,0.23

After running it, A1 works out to 8.6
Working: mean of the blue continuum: 10.4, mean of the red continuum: 6.19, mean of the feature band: 7.18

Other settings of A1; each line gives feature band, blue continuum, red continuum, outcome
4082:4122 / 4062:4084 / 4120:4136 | 4.6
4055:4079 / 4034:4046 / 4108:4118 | 0.5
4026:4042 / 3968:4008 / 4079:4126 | 2.7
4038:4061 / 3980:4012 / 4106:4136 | 4.9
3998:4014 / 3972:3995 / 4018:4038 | 2.0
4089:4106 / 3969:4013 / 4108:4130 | 4.8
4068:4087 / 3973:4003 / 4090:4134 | 0.8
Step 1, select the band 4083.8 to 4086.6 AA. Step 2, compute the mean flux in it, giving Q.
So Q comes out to 6.84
